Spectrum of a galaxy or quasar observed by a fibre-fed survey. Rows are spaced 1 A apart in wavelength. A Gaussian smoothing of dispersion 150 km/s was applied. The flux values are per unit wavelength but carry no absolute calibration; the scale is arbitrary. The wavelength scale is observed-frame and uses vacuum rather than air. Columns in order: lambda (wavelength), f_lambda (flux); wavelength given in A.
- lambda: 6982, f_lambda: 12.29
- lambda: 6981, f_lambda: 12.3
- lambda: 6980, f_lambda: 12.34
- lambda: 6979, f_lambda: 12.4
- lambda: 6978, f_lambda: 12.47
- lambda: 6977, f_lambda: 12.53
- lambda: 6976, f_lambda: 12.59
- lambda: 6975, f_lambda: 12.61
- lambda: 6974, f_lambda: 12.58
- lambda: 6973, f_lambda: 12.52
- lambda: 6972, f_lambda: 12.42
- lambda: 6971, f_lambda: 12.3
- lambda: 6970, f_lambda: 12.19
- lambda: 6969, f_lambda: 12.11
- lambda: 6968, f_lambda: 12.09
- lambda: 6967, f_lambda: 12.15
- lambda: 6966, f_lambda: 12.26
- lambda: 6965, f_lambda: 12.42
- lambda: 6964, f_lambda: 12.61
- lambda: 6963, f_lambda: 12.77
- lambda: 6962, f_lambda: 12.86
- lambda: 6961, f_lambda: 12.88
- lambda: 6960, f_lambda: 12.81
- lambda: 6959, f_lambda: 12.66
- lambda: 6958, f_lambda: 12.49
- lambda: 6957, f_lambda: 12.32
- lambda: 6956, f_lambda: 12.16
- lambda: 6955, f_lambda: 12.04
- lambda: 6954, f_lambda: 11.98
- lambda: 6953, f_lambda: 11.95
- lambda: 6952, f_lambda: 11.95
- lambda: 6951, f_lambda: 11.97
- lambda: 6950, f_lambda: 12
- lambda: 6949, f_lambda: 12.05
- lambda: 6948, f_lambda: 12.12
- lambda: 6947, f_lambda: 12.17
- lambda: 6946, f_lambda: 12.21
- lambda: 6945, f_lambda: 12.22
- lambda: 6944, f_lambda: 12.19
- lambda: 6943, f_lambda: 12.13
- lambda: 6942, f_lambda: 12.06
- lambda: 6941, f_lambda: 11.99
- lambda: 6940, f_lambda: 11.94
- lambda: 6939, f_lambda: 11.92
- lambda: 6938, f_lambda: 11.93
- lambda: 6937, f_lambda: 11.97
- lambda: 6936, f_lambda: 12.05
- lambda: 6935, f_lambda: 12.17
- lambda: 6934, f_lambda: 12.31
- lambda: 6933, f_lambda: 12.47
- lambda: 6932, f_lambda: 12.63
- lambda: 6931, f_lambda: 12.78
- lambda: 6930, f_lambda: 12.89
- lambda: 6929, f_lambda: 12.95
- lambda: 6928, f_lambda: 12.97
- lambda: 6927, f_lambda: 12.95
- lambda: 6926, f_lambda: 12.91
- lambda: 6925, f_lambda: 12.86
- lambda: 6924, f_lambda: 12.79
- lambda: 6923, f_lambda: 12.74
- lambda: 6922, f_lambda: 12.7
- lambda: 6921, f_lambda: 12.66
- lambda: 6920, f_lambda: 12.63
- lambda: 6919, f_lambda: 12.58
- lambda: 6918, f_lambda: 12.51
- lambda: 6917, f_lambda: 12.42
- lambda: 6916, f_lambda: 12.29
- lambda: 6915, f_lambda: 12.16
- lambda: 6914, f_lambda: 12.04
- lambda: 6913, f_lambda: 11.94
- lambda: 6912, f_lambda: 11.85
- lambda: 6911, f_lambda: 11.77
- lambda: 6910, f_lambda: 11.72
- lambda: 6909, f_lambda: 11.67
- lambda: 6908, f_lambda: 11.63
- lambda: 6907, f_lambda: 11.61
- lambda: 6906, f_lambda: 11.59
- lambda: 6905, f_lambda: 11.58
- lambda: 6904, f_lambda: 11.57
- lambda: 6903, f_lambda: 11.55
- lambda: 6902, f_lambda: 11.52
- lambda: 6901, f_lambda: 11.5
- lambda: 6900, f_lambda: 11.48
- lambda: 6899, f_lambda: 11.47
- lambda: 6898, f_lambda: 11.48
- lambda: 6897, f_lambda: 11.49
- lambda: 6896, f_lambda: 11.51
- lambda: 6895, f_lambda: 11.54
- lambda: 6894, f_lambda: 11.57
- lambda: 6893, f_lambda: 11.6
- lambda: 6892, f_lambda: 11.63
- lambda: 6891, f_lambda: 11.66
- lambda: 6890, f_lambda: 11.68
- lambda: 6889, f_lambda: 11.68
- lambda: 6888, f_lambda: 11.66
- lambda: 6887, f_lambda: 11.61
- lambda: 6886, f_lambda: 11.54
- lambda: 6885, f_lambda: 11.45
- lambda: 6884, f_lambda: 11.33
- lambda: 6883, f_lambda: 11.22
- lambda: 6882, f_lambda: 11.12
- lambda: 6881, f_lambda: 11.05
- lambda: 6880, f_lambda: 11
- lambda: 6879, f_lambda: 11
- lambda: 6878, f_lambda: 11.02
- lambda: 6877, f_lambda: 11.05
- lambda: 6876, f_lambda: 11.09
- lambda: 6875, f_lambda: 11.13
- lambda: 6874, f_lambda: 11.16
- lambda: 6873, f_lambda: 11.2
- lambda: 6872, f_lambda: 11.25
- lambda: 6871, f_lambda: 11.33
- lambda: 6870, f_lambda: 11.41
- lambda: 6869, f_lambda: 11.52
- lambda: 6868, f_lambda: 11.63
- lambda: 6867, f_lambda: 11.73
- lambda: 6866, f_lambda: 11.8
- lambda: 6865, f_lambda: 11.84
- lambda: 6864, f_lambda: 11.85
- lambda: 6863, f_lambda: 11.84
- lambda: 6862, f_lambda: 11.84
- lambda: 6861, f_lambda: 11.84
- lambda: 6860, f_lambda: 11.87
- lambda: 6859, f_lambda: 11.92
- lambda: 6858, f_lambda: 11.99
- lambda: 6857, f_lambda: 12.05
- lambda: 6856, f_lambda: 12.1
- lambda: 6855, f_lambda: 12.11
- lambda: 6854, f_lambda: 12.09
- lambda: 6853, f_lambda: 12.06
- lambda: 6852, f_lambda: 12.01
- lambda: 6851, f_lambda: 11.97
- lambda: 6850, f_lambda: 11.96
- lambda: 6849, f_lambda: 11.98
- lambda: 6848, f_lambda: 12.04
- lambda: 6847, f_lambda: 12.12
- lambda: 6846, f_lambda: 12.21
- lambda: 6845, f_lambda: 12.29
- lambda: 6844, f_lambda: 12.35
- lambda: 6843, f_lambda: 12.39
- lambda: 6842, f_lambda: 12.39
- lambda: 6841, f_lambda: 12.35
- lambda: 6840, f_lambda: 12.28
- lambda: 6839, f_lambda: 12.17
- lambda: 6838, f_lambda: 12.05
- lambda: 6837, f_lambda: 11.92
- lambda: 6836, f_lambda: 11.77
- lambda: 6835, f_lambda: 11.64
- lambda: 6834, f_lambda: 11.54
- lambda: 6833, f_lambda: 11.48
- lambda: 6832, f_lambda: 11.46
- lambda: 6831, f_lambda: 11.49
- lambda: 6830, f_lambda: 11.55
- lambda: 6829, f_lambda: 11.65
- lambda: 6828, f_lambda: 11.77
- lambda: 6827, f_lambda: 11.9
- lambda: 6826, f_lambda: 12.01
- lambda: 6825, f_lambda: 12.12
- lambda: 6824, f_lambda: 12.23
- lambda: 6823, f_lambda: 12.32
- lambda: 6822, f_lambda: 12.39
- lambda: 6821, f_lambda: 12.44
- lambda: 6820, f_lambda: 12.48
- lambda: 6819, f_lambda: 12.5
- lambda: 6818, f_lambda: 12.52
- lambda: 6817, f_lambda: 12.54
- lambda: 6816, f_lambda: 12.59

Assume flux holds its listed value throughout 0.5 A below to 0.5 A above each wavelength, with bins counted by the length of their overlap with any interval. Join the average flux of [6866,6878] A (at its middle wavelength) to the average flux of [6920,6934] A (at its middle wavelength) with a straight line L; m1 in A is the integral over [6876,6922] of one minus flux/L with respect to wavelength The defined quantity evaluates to 1.4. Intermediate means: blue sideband 11.3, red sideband 12.8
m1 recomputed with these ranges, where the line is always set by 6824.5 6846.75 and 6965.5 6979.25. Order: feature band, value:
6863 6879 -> 0.9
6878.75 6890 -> 0.7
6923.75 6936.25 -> -0.5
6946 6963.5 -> 0.0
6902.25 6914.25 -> 0.5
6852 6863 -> 0.0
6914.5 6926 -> -0.4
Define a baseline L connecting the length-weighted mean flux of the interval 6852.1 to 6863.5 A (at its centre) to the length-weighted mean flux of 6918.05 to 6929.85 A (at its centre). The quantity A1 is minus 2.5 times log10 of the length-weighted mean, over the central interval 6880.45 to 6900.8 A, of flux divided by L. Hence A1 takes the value 0.081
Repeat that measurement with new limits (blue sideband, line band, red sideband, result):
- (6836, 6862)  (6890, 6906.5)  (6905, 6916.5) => 0.031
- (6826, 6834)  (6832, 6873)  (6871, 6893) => -0.038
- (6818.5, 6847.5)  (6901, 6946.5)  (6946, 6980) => 0.003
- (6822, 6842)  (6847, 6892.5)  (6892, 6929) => 0.032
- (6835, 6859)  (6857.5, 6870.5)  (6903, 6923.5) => 0.029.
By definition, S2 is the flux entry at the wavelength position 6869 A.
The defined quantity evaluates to 11.52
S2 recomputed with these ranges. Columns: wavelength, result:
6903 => 11.55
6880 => 11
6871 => 11.33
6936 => 12.05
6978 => 12.47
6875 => 11.13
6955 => 12.04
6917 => 12.42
